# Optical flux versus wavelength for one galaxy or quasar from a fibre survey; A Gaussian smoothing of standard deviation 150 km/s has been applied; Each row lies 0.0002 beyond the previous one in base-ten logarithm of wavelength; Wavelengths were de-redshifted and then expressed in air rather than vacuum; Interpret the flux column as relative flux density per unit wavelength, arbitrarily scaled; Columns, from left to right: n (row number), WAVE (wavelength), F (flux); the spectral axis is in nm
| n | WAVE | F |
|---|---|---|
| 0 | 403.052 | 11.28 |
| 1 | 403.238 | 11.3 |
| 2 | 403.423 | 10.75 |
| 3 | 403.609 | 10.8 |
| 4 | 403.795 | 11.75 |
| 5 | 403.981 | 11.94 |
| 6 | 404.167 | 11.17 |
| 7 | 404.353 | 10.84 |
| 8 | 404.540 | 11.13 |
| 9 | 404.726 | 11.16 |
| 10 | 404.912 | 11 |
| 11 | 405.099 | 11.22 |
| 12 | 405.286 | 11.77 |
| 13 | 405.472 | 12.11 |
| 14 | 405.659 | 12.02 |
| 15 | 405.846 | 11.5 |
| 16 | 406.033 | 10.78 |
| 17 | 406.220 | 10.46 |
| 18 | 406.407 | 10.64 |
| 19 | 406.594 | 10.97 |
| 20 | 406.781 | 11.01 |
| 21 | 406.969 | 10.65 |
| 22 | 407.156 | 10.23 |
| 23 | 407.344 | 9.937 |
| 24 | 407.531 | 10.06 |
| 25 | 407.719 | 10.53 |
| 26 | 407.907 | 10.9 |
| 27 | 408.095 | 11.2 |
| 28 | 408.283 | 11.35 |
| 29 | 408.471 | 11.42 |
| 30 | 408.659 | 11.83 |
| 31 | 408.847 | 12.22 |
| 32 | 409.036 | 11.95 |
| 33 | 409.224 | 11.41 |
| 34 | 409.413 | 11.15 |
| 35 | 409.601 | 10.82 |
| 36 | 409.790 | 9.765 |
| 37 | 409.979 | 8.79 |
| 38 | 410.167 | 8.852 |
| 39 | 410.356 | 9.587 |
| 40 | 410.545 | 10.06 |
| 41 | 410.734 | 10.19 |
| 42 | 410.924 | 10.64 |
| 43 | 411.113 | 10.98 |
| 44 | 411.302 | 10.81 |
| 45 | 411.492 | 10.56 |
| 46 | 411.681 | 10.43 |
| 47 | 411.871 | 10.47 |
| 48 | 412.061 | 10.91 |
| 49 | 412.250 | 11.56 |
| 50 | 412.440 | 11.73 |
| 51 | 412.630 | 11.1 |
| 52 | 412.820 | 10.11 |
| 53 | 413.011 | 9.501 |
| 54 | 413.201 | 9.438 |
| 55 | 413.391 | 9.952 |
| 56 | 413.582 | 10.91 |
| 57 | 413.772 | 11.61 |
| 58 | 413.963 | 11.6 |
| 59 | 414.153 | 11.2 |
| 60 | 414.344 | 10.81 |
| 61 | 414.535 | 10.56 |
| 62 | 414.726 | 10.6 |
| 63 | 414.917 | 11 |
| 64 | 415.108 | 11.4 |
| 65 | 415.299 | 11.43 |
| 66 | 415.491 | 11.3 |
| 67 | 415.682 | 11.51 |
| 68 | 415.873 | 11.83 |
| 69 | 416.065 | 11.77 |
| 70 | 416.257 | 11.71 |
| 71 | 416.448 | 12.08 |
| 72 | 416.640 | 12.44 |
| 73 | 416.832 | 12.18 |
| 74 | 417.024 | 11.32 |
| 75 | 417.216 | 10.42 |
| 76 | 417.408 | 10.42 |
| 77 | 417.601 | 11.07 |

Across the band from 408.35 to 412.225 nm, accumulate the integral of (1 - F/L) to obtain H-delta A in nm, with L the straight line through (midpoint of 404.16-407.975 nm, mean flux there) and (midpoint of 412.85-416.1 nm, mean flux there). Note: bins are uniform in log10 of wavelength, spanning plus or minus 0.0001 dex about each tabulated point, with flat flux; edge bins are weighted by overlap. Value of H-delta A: 0.10 nm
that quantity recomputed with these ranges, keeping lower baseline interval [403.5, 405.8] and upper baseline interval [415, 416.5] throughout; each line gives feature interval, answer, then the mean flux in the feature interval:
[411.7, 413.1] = 0.10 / 10.7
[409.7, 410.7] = 0.18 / 9.46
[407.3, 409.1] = 0.05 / 11.2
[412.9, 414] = 0.11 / 10.4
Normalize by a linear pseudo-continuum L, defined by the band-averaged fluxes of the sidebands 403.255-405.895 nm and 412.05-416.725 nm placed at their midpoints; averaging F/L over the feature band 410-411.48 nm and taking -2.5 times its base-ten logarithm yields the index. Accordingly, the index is 0.11 mag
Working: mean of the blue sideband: 11.4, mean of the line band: 10.1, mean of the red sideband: 11.1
